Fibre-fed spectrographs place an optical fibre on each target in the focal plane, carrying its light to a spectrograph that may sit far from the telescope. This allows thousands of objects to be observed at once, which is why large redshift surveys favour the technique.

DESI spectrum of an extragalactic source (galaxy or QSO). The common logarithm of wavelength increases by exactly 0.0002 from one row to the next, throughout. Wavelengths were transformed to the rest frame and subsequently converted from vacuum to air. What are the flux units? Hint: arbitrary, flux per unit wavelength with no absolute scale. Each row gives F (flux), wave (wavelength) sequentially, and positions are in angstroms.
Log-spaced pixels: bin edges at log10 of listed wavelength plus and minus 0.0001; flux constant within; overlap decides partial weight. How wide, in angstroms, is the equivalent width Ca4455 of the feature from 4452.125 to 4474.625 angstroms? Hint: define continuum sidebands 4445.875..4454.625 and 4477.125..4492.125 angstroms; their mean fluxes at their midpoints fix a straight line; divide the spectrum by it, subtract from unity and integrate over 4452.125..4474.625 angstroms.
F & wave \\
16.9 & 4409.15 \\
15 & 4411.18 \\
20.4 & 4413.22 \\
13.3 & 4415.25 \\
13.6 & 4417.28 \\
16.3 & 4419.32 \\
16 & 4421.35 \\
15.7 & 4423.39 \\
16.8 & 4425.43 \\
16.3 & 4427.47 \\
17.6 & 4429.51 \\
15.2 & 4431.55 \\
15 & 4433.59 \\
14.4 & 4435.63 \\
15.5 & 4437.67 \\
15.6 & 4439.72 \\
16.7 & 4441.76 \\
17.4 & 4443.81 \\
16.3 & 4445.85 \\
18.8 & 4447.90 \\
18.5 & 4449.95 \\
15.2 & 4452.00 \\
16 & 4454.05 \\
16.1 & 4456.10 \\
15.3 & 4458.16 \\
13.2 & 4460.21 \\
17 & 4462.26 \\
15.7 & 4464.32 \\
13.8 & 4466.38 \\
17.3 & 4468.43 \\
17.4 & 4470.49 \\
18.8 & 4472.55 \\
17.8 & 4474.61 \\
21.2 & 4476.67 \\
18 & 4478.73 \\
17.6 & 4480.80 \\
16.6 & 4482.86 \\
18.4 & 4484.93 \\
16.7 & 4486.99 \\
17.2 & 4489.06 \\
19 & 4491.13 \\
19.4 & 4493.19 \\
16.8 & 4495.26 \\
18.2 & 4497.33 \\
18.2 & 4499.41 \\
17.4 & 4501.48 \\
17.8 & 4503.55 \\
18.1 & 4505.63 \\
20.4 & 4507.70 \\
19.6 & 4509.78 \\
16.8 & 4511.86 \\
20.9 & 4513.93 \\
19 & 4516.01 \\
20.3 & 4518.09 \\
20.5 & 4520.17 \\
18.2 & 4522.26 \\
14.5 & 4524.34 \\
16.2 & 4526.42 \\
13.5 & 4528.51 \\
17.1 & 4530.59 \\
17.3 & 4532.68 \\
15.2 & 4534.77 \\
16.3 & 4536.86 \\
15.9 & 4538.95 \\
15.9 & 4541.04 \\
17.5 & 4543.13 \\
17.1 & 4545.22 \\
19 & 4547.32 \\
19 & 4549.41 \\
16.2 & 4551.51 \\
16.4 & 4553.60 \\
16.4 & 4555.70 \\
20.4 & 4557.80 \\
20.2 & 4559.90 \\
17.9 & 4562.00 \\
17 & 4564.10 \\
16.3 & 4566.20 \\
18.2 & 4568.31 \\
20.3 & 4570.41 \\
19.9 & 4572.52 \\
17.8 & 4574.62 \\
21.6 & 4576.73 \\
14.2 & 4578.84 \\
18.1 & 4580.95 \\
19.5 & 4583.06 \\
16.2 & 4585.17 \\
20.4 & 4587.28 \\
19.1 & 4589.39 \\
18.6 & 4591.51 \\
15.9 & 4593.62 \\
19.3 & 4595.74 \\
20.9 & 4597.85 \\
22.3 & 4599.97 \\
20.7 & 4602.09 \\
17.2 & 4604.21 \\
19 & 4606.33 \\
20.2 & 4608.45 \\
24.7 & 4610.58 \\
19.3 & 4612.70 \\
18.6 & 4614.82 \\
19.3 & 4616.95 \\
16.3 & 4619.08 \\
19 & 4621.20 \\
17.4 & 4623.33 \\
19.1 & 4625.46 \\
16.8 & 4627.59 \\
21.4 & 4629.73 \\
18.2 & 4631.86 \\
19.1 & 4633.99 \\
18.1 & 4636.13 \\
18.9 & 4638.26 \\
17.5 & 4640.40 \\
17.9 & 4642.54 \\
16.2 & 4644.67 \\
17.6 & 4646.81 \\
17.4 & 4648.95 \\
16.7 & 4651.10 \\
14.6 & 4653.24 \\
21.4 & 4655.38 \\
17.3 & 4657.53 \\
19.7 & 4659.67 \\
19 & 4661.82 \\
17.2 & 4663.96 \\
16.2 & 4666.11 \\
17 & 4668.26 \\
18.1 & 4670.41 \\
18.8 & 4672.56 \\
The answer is 1.6 angstroms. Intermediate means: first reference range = 17.1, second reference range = 17.8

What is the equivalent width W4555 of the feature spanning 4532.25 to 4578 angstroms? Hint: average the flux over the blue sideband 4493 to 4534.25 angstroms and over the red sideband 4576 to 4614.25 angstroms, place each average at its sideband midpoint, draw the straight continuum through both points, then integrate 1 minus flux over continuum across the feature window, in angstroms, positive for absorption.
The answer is 2.02 angstroms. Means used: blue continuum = 17.9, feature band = 17.8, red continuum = 19.3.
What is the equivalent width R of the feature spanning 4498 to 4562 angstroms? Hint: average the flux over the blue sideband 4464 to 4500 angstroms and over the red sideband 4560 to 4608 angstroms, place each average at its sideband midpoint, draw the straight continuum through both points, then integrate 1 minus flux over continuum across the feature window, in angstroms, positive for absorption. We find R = 1.6 angstroms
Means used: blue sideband 17.7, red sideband 18.7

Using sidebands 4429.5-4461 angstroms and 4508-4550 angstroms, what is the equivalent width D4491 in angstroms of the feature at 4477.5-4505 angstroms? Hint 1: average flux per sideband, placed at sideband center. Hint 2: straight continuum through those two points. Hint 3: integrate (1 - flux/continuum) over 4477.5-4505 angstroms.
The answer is -1.6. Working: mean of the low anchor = 16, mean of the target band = 17.8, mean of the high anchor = 17.5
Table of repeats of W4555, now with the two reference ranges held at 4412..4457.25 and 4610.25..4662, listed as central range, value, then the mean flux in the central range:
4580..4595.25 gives -0.4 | 18.3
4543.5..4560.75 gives -0.6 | 18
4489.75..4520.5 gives -3.3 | 18.8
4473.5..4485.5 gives -1.1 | 18.3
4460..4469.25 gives 0.5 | 15.6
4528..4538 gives 0.7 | 16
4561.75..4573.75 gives -0.4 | 18.3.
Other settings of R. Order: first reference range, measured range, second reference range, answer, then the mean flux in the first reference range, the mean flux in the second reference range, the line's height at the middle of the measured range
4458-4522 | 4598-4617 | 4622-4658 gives -2.38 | 17.9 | 18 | 18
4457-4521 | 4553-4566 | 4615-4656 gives -0.03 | 17.9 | 18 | 17.9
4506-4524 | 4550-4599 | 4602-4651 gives 1.51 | 19.2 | 18.6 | 18.9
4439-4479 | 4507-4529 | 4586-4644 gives -0.76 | 16.8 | 19.1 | 17.6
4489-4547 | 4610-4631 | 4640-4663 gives -1.55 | 17.7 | 17.8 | 17.7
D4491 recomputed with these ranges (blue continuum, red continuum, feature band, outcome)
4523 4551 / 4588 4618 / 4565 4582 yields 0.0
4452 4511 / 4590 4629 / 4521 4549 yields 2.5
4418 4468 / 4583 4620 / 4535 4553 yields 1.1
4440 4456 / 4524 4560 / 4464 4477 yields -0.3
